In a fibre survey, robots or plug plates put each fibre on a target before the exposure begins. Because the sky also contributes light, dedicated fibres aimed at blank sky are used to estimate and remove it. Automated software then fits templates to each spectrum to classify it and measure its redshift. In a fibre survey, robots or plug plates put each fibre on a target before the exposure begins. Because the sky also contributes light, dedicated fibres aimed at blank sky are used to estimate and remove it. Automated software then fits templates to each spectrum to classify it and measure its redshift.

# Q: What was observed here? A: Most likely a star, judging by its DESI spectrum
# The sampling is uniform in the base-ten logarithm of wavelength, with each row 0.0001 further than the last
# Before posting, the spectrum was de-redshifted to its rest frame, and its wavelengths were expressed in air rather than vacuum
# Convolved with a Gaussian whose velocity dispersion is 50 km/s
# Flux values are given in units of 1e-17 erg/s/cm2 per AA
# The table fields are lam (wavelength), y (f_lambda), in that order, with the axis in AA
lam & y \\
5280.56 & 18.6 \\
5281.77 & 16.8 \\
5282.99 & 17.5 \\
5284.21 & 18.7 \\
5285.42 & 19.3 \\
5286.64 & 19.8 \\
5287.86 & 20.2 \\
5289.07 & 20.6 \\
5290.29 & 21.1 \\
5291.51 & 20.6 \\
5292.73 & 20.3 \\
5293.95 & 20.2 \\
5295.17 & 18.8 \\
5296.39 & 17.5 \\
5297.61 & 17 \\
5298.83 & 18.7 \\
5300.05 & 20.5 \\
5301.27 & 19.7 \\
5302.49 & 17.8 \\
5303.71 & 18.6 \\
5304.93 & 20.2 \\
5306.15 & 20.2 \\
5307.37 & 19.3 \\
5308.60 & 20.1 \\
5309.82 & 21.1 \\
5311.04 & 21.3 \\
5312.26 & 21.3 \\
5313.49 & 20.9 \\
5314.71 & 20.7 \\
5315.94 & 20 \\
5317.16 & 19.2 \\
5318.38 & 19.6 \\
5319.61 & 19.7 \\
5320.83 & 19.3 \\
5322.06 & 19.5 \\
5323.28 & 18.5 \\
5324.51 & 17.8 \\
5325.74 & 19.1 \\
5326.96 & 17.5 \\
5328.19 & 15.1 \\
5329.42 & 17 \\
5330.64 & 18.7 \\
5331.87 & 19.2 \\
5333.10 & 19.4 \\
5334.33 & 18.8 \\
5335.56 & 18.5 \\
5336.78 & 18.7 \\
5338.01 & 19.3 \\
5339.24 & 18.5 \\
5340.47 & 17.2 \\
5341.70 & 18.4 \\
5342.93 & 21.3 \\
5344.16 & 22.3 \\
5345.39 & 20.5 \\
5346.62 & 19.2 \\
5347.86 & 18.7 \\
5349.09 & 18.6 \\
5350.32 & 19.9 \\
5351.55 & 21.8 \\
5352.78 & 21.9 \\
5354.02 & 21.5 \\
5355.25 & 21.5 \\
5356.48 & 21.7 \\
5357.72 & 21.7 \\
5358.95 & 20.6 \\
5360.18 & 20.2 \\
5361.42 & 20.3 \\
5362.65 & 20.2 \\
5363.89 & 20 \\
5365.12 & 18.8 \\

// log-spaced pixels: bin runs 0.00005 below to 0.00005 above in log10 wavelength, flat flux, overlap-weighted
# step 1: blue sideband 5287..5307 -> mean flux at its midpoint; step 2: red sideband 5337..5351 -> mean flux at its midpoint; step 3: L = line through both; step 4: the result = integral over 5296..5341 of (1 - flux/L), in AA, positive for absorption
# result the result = 0.9 AA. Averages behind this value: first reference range 19.5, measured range 19.1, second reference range 19.4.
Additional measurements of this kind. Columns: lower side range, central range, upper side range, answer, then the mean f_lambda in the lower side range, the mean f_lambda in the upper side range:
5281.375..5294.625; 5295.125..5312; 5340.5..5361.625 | 0.4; 19.6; 20.5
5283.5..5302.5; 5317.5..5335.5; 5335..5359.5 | 1.2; 19.5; 20.1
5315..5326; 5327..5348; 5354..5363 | 1.2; 19.2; 21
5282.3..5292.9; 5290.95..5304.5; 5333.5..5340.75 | 0.3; 19.7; 18.6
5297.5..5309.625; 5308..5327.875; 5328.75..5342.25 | -0.7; 19.4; 18.5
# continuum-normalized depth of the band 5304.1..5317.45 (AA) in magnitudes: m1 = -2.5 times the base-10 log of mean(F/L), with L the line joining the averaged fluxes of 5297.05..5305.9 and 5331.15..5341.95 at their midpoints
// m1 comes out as -0.082 mag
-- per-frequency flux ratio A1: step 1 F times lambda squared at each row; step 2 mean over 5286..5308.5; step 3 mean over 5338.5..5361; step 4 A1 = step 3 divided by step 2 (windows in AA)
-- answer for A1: 1.06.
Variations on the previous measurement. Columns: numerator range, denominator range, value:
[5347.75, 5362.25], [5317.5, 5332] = 1.14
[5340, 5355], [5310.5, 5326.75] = 1.03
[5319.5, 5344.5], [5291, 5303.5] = 0.99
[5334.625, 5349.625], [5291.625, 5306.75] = 1.02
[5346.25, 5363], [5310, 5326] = 1.05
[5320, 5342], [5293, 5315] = 0.94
